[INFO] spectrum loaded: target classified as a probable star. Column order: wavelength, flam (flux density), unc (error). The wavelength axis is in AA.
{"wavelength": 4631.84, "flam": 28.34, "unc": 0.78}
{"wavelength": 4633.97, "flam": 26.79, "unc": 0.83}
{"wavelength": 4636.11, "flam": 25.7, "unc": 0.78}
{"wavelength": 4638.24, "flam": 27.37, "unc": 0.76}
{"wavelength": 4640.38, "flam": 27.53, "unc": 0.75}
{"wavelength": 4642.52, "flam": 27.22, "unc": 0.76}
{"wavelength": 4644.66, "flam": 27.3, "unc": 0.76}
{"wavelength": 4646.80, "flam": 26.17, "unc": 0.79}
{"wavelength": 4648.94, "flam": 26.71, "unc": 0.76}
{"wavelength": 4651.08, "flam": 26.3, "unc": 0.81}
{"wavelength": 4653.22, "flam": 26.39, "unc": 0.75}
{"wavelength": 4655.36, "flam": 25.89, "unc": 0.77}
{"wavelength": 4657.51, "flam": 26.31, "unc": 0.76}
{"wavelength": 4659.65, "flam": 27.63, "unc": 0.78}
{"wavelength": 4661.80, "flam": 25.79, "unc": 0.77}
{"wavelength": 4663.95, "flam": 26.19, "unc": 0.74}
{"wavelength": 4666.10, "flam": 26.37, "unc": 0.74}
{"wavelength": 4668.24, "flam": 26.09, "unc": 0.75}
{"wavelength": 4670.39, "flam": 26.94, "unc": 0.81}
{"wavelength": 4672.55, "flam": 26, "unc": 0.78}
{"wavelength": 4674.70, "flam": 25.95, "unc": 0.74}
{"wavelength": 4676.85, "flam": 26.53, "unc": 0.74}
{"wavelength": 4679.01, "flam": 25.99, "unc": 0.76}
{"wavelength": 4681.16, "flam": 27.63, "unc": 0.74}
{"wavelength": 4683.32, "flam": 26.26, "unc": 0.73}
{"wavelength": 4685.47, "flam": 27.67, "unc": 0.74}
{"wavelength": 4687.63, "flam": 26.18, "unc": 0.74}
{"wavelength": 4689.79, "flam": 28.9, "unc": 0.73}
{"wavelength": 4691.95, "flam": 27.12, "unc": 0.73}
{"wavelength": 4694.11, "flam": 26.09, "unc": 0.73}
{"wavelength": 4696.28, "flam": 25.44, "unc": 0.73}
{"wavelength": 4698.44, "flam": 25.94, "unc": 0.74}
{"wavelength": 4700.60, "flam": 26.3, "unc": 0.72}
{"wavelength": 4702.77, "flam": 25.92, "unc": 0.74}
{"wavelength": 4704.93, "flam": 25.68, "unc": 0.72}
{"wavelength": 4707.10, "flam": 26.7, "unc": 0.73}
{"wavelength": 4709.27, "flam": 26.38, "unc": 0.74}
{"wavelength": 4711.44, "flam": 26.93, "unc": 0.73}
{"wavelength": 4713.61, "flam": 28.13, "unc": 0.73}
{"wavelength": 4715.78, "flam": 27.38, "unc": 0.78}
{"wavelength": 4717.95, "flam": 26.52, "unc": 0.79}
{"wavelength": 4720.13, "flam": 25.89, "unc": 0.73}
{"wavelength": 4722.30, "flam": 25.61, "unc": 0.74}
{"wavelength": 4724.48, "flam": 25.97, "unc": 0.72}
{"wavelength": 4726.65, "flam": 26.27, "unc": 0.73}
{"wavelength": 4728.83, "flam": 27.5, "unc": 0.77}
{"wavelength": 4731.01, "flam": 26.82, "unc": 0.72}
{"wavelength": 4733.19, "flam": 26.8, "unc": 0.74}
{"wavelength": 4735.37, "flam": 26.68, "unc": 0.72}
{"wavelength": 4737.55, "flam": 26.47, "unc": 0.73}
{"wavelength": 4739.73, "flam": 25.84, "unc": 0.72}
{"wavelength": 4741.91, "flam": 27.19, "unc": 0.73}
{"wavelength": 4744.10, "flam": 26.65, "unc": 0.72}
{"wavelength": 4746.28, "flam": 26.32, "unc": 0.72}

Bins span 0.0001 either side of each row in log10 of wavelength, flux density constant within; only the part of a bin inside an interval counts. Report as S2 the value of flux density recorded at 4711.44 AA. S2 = 26.93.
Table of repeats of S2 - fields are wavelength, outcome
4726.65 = 26.27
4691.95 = 27.12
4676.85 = 26.53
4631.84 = 28.34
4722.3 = 25.61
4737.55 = 26.47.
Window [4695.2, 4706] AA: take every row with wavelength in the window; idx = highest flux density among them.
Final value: 26.3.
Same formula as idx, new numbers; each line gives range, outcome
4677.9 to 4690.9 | 28.9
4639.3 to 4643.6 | 27.53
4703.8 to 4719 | 28.13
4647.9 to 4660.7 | 27.63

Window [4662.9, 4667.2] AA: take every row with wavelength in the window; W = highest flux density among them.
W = 26.37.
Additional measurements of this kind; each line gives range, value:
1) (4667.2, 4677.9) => 26.94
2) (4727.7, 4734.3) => 27.5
